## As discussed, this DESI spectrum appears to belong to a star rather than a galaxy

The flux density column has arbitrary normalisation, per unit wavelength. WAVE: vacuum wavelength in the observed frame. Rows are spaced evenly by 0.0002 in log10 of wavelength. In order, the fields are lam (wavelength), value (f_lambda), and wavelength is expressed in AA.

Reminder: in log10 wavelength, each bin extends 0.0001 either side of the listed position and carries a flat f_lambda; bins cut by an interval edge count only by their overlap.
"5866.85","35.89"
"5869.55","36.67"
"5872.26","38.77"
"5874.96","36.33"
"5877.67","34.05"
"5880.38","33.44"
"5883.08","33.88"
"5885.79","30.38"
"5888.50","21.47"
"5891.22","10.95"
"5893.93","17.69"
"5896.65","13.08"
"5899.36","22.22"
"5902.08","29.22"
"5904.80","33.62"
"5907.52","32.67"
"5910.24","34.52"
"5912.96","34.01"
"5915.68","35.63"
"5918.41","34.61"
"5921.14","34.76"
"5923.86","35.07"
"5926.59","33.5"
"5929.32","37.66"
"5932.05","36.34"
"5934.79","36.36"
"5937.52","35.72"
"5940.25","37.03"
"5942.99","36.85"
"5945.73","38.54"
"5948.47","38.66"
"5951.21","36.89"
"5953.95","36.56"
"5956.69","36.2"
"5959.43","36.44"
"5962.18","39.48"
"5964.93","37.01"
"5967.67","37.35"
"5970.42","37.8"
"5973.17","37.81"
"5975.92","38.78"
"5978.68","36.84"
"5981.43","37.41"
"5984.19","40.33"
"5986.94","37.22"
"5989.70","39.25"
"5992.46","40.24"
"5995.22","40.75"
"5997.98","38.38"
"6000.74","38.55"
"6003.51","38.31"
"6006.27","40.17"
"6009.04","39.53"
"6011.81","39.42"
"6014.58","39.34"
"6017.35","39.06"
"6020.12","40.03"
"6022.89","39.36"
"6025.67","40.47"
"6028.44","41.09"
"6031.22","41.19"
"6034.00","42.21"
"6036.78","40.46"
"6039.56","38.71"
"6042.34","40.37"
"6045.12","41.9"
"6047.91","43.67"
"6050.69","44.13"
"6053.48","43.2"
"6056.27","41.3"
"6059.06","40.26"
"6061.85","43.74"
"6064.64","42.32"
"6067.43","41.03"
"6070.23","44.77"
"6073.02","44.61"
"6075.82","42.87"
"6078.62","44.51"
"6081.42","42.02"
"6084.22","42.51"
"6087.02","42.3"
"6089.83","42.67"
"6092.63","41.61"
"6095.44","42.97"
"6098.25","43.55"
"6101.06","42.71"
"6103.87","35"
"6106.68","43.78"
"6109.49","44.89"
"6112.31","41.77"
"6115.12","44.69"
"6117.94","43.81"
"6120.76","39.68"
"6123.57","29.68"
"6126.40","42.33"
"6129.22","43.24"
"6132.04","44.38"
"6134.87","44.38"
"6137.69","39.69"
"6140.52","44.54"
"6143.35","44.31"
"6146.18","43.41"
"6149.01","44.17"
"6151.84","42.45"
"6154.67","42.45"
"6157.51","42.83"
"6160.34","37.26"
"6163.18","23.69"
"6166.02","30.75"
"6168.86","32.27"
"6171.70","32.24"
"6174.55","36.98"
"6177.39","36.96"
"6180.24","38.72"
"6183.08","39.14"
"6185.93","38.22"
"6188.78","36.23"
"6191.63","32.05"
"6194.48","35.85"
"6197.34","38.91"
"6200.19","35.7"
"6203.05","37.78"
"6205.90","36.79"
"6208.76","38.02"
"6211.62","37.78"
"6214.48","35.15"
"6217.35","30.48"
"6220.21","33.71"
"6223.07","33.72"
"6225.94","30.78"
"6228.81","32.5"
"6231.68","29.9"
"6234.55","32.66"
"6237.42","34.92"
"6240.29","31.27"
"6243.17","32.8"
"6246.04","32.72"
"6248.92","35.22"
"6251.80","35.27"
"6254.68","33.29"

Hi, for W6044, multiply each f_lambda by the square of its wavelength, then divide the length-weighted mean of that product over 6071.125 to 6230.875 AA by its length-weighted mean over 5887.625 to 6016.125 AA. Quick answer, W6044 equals 1.2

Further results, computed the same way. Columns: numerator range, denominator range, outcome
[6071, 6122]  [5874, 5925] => 1.55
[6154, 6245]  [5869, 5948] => 1.20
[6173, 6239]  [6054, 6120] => 0.86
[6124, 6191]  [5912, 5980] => 1.14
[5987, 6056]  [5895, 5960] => 1.23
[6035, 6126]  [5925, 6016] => 1.15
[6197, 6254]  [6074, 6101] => 0.84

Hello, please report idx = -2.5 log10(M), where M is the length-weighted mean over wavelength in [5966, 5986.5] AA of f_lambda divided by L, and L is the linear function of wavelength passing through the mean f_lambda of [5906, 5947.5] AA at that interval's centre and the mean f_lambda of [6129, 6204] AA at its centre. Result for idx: -0.05 mag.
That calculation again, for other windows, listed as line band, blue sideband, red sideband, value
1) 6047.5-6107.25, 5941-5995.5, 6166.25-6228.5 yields -0.157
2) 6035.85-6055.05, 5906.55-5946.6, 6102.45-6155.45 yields -0.065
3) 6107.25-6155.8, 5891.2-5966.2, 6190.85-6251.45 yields -0.240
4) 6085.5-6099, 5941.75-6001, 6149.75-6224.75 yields -0.154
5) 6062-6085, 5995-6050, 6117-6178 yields -0.088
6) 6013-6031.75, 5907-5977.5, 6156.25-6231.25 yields -0.115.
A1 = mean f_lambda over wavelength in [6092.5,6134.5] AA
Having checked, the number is 41.7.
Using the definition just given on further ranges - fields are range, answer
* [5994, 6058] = 40.5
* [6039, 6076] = 42.4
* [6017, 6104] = 41.9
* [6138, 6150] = 43.7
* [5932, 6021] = 38.2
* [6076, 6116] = 42.5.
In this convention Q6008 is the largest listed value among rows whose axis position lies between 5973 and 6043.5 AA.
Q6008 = 42.21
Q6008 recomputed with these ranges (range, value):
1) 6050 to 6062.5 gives 44.13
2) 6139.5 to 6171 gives 44.54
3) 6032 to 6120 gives 44.89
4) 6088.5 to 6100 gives 43.55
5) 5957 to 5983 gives 39.48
